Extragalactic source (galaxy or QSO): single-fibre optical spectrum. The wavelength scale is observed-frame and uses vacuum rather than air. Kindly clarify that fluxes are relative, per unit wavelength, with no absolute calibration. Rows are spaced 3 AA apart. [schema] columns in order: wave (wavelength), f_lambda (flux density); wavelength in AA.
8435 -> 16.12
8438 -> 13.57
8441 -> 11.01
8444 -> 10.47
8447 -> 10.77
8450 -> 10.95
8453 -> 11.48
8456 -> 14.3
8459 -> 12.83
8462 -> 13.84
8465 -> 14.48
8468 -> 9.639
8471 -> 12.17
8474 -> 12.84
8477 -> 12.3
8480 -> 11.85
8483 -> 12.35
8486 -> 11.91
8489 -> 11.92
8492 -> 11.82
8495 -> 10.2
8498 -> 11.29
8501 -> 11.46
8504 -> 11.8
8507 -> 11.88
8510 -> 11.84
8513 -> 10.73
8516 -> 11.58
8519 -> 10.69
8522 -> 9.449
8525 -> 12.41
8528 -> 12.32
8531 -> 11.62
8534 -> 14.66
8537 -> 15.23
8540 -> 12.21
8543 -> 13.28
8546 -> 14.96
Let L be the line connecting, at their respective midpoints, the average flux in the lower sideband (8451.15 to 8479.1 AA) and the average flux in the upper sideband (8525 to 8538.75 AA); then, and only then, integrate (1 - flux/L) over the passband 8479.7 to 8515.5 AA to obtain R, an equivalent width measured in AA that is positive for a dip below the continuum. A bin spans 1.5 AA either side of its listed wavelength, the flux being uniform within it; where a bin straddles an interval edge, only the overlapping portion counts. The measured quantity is 3.8 AA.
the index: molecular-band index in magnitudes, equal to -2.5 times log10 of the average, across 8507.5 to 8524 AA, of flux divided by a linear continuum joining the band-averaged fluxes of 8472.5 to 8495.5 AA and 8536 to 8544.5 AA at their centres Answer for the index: 0.17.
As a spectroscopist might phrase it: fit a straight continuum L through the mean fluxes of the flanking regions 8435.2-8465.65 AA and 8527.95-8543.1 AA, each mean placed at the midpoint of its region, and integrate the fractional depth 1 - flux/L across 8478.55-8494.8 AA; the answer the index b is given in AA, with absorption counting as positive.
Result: 1.3 AA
